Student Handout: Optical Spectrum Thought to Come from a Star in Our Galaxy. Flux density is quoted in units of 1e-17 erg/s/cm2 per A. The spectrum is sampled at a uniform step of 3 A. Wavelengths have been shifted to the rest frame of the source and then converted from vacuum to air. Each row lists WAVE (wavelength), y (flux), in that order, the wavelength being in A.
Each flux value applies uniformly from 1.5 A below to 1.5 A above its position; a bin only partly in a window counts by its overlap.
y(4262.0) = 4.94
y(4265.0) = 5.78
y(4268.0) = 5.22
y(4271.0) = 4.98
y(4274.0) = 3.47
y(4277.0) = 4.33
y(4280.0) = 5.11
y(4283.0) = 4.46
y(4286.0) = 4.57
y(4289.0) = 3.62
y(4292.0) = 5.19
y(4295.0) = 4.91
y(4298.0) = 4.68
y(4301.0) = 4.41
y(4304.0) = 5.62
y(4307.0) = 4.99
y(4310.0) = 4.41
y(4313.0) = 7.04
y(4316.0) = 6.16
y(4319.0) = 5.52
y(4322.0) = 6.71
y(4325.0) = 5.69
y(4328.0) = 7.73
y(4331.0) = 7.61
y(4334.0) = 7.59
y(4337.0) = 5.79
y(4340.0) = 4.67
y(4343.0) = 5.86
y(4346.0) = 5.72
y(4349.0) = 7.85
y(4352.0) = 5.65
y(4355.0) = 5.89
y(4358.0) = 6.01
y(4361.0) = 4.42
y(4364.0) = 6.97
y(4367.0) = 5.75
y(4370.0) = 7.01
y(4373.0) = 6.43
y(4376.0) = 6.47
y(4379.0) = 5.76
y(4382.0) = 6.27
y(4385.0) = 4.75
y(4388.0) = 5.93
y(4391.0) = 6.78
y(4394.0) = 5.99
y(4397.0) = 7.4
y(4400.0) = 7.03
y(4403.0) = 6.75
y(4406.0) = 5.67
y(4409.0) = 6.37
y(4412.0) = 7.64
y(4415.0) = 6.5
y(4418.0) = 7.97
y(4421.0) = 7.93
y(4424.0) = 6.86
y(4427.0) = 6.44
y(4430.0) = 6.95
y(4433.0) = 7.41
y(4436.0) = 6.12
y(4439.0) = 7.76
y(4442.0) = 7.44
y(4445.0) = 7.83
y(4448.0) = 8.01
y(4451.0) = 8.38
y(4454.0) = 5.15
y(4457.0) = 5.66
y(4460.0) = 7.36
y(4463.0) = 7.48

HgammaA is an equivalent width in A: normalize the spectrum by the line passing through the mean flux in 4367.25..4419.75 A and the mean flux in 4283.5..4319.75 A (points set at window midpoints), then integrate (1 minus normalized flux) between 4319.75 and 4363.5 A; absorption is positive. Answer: -4.3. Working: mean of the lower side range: 5.07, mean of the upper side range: 6.5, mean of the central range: 6.23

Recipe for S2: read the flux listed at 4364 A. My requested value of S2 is 6.97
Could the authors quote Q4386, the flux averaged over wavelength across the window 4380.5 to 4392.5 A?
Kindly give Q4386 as 5.93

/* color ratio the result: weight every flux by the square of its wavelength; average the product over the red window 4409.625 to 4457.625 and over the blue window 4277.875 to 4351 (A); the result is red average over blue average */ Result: 1.33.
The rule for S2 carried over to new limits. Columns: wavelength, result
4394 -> 5.99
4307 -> 4.99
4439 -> 7.76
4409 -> 6.37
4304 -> 5.62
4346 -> 5.72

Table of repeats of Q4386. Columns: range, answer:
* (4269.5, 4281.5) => 4.47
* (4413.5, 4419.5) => 7.23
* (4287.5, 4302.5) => 4.56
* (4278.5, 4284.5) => 4.79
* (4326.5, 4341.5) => 6.68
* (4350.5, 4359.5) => 5.85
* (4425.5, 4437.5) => 6.73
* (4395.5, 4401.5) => 7.22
